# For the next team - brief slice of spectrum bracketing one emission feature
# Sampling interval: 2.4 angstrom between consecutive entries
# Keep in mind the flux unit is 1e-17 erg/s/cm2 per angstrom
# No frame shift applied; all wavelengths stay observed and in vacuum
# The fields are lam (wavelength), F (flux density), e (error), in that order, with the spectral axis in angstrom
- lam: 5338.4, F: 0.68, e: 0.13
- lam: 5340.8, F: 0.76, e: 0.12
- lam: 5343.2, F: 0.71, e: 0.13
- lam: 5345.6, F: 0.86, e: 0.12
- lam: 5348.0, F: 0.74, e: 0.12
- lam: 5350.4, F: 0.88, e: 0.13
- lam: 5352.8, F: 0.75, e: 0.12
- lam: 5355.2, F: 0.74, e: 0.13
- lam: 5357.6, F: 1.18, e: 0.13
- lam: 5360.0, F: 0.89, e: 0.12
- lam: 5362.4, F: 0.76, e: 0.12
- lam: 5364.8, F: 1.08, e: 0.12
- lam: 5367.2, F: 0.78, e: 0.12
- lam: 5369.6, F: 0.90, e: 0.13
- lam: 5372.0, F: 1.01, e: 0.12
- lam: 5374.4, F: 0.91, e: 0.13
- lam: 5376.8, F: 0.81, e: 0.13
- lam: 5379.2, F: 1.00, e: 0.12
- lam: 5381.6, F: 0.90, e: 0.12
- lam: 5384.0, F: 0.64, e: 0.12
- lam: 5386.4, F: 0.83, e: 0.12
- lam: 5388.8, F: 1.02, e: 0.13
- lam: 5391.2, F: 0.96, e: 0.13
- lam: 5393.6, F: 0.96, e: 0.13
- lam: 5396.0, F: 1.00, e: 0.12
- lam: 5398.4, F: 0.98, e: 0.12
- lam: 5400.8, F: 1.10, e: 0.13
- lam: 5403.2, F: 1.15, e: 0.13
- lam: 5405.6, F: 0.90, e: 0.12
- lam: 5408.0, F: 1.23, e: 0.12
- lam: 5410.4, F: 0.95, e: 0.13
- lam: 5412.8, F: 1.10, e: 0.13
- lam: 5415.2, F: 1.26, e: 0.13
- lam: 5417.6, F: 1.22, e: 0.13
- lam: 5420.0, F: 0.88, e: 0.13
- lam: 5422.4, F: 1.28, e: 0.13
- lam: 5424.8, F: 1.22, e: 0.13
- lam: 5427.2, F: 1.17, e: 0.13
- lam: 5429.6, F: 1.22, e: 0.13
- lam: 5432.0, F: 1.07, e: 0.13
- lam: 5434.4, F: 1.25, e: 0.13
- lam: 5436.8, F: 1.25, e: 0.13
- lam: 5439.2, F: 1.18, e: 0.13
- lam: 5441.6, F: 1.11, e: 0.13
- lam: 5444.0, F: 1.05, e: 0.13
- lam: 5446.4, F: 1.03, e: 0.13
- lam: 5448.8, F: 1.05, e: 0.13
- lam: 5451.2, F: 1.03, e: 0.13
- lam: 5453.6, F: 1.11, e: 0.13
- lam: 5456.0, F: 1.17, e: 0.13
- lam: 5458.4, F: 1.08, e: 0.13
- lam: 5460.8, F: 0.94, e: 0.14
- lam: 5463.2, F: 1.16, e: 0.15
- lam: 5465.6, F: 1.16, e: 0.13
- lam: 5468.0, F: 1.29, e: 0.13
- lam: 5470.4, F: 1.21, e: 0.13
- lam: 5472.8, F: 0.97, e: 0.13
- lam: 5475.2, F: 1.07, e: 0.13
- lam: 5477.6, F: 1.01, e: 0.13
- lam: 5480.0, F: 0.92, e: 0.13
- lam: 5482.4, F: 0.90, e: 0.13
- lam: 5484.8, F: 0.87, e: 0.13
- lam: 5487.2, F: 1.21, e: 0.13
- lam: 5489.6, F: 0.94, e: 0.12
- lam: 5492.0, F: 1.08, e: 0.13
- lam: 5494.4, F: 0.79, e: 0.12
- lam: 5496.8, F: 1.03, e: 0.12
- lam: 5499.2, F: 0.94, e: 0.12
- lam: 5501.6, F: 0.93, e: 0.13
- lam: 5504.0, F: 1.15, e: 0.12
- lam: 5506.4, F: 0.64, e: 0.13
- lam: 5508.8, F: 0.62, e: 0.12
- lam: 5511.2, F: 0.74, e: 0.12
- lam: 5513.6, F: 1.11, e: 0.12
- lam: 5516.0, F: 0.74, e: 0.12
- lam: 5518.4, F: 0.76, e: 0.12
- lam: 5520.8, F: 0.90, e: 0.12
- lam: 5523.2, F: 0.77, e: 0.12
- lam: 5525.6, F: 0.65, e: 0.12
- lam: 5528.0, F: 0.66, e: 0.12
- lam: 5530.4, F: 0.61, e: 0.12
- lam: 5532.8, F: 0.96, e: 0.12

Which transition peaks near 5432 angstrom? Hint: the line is C III] 1909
